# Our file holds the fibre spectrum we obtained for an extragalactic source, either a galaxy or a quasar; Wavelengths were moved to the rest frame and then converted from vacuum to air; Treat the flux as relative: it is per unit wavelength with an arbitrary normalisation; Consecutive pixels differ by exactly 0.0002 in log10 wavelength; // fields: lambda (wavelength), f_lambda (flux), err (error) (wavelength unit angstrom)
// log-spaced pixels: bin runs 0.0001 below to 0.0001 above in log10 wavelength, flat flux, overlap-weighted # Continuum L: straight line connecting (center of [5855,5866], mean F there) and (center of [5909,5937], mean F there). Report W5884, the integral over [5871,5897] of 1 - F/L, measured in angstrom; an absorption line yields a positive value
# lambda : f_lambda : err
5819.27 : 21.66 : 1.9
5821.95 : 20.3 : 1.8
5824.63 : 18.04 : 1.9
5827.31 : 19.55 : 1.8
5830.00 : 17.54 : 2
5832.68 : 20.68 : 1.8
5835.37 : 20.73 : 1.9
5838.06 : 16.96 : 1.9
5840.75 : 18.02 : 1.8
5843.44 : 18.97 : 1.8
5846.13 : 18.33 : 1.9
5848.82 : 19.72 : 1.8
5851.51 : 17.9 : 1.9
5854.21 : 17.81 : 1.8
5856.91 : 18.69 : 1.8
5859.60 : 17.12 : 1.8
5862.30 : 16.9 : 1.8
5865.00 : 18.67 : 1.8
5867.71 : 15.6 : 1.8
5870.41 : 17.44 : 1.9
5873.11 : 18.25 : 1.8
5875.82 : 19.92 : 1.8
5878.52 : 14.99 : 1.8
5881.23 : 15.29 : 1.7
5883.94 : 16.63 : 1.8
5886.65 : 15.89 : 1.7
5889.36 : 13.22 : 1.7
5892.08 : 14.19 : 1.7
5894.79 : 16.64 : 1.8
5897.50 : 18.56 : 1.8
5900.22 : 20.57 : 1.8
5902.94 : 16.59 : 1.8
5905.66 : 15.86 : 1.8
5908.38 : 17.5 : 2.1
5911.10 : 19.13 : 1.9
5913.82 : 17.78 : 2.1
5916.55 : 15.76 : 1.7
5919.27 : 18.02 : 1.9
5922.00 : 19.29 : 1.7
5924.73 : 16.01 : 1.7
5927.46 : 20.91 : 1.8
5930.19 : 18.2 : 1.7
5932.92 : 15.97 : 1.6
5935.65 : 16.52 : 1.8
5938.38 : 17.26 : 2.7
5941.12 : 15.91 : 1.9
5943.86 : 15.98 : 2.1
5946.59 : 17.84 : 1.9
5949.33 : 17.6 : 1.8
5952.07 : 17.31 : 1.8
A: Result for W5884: 2.3 angstrom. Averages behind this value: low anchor 17.8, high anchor 17.8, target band 16.2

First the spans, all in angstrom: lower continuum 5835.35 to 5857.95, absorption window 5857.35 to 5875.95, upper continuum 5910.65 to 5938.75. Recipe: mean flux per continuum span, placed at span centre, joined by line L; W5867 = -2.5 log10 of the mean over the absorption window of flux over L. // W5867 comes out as 0.04 mag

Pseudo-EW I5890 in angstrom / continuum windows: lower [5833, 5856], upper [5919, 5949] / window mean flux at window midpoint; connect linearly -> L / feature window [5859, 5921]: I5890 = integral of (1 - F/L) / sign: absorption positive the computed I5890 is 3.5 angstrom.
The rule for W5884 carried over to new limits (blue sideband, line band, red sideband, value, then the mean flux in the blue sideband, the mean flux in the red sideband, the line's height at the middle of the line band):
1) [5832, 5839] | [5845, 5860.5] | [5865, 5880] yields 0.2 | 19.5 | 17.4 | 18.5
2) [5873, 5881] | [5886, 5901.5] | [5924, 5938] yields 0.8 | 17.3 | 17.6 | 17.4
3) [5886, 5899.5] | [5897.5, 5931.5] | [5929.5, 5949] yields -3.4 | 15.9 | 16.8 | 16.3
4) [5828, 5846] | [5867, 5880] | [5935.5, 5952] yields 0.6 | 18.8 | 16.9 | 18.2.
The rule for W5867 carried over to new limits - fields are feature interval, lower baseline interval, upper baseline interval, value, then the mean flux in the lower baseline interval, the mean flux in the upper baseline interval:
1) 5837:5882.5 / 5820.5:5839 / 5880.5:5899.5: -0.01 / 19.2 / 16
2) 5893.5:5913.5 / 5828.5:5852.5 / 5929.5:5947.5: -0.02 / 18.8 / 16.7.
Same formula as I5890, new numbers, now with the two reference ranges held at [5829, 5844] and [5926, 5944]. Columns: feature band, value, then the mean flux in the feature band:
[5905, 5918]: 0.3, 17.3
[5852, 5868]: 0.8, 17.6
